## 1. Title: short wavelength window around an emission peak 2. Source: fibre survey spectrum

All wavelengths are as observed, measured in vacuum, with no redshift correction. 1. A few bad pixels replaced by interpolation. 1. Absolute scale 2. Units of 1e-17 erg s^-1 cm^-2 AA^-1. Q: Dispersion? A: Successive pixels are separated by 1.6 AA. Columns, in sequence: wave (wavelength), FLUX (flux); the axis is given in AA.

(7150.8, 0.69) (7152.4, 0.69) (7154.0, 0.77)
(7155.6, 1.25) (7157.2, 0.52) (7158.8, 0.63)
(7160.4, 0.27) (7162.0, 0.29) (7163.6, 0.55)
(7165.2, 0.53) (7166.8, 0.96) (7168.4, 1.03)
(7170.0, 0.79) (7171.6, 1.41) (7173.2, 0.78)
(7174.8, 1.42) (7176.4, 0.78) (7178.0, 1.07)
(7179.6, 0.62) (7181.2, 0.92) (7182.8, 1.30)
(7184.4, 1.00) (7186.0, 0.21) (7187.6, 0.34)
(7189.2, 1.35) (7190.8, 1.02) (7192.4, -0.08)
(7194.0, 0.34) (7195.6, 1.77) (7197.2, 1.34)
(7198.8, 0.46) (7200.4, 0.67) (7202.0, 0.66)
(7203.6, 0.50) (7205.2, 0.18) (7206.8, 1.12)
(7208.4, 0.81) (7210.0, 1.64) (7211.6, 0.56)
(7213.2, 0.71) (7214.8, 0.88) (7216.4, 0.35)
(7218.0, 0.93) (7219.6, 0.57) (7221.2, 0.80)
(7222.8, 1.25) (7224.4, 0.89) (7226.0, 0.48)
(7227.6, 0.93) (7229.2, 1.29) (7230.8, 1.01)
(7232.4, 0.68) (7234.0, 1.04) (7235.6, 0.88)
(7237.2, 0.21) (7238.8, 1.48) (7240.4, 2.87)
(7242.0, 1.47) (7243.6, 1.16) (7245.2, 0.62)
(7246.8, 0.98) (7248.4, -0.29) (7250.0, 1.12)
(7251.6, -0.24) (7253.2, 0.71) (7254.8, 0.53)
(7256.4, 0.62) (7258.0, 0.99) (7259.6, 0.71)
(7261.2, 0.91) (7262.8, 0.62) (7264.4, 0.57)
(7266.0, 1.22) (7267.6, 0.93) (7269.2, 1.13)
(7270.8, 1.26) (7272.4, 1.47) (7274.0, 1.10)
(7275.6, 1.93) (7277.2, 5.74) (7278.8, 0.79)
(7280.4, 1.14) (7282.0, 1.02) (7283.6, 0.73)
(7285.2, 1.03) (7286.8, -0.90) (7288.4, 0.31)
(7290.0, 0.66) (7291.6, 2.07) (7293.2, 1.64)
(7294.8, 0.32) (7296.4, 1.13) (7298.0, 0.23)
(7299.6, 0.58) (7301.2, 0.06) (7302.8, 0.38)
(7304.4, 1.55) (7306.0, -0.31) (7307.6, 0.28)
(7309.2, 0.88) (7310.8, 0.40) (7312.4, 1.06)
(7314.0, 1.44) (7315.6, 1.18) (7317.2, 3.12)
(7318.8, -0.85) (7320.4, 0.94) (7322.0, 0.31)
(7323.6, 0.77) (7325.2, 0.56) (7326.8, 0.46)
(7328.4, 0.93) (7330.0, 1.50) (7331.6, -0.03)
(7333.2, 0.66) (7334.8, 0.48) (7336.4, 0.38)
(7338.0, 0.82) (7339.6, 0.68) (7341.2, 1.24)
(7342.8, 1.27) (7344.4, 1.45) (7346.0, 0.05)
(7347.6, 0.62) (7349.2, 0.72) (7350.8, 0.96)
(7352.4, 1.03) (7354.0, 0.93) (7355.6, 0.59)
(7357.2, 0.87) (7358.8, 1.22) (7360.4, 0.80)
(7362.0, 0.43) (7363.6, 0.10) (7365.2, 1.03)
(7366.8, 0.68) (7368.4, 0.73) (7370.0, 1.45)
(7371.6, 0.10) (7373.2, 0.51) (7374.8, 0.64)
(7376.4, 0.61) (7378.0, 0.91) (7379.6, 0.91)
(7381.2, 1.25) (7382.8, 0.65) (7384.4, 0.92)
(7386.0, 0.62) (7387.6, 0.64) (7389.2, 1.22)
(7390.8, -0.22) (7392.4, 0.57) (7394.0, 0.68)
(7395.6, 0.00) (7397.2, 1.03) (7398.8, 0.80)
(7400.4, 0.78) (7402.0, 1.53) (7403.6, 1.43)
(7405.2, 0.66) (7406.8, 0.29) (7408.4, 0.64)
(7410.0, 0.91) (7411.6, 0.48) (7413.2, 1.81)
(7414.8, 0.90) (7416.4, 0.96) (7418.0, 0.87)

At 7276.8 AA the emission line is [S II]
